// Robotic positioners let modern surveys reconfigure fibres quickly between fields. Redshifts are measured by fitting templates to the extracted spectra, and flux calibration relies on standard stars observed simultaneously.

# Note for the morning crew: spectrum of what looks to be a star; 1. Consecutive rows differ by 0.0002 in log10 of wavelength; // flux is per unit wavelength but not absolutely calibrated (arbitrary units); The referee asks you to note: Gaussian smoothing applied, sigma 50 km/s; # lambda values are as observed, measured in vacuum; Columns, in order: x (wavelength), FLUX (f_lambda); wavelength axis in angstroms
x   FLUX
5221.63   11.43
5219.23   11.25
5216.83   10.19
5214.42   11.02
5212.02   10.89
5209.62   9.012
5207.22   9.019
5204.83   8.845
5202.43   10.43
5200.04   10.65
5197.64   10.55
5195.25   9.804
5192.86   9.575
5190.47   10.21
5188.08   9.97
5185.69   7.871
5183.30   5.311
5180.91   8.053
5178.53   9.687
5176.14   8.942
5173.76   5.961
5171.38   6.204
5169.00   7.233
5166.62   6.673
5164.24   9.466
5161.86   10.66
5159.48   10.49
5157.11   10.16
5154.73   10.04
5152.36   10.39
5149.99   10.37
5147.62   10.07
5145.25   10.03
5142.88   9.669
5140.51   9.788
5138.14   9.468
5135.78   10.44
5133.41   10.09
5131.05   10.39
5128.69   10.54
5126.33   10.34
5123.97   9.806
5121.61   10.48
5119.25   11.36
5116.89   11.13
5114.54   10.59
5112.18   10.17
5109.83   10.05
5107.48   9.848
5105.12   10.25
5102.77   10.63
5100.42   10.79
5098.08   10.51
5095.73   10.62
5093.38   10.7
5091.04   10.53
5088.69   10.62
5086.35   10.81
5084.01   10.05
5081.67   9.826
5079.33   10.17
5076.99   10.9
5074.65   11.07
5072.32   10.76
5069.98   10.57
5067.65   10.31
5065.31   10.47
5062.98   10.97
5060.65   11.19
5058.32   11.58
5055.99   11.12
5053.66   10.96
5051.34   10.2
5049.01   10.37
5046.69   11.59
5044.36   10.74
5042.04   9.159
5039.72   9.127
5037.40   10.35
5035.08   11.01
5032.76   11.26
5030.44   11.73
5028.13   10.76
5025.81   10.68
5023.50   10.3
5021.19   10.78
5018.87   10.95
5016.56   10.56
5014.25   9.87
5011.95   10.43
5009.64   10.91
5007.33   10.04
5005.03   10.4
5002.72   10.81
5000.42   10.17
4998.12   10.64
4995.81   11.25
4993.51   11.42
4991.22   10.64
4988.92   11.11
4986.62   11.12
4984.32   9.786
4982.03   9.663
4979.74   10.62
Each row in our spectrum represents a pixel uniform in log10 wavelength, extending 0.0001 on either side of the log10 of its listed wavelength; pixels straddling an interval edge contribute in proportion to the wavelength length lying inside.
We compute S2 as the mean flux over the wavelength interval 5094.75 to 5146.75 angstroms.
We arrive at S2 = 10.3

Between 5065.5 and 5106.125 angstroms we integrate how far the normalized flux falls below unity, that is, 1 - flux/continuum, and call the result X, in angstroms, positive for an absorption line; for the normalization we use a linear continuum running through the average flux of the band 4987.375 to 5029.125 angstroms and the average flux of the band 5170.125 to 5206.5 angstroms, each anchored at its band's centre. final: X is -2.8 angstroms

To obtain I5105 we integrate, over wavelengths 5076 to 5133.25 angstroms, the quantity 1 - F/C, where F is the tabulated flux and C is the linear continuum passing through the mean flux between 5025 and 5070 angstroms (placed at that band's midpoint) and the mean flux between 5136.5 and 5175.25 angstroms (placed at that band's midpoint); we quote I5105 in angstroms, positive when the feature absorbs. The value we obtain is -3.2 angstroms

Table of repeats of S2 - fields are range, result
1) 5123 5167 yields 10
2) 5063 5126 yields 10.5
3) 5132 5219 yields 9.39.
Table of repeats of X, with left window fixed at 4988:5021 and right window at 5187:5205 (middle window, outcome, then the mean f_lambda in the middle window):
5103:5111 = 0.17 angstroms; 10.1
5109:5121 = -0.41 angstroms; 10.7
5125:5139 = 0.06 angstroms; 10.2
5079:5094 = 0.03 angstroms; 10.4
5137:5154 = 0.42 angstroms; 9.97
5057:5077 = -0.77 angstroms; 10.9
